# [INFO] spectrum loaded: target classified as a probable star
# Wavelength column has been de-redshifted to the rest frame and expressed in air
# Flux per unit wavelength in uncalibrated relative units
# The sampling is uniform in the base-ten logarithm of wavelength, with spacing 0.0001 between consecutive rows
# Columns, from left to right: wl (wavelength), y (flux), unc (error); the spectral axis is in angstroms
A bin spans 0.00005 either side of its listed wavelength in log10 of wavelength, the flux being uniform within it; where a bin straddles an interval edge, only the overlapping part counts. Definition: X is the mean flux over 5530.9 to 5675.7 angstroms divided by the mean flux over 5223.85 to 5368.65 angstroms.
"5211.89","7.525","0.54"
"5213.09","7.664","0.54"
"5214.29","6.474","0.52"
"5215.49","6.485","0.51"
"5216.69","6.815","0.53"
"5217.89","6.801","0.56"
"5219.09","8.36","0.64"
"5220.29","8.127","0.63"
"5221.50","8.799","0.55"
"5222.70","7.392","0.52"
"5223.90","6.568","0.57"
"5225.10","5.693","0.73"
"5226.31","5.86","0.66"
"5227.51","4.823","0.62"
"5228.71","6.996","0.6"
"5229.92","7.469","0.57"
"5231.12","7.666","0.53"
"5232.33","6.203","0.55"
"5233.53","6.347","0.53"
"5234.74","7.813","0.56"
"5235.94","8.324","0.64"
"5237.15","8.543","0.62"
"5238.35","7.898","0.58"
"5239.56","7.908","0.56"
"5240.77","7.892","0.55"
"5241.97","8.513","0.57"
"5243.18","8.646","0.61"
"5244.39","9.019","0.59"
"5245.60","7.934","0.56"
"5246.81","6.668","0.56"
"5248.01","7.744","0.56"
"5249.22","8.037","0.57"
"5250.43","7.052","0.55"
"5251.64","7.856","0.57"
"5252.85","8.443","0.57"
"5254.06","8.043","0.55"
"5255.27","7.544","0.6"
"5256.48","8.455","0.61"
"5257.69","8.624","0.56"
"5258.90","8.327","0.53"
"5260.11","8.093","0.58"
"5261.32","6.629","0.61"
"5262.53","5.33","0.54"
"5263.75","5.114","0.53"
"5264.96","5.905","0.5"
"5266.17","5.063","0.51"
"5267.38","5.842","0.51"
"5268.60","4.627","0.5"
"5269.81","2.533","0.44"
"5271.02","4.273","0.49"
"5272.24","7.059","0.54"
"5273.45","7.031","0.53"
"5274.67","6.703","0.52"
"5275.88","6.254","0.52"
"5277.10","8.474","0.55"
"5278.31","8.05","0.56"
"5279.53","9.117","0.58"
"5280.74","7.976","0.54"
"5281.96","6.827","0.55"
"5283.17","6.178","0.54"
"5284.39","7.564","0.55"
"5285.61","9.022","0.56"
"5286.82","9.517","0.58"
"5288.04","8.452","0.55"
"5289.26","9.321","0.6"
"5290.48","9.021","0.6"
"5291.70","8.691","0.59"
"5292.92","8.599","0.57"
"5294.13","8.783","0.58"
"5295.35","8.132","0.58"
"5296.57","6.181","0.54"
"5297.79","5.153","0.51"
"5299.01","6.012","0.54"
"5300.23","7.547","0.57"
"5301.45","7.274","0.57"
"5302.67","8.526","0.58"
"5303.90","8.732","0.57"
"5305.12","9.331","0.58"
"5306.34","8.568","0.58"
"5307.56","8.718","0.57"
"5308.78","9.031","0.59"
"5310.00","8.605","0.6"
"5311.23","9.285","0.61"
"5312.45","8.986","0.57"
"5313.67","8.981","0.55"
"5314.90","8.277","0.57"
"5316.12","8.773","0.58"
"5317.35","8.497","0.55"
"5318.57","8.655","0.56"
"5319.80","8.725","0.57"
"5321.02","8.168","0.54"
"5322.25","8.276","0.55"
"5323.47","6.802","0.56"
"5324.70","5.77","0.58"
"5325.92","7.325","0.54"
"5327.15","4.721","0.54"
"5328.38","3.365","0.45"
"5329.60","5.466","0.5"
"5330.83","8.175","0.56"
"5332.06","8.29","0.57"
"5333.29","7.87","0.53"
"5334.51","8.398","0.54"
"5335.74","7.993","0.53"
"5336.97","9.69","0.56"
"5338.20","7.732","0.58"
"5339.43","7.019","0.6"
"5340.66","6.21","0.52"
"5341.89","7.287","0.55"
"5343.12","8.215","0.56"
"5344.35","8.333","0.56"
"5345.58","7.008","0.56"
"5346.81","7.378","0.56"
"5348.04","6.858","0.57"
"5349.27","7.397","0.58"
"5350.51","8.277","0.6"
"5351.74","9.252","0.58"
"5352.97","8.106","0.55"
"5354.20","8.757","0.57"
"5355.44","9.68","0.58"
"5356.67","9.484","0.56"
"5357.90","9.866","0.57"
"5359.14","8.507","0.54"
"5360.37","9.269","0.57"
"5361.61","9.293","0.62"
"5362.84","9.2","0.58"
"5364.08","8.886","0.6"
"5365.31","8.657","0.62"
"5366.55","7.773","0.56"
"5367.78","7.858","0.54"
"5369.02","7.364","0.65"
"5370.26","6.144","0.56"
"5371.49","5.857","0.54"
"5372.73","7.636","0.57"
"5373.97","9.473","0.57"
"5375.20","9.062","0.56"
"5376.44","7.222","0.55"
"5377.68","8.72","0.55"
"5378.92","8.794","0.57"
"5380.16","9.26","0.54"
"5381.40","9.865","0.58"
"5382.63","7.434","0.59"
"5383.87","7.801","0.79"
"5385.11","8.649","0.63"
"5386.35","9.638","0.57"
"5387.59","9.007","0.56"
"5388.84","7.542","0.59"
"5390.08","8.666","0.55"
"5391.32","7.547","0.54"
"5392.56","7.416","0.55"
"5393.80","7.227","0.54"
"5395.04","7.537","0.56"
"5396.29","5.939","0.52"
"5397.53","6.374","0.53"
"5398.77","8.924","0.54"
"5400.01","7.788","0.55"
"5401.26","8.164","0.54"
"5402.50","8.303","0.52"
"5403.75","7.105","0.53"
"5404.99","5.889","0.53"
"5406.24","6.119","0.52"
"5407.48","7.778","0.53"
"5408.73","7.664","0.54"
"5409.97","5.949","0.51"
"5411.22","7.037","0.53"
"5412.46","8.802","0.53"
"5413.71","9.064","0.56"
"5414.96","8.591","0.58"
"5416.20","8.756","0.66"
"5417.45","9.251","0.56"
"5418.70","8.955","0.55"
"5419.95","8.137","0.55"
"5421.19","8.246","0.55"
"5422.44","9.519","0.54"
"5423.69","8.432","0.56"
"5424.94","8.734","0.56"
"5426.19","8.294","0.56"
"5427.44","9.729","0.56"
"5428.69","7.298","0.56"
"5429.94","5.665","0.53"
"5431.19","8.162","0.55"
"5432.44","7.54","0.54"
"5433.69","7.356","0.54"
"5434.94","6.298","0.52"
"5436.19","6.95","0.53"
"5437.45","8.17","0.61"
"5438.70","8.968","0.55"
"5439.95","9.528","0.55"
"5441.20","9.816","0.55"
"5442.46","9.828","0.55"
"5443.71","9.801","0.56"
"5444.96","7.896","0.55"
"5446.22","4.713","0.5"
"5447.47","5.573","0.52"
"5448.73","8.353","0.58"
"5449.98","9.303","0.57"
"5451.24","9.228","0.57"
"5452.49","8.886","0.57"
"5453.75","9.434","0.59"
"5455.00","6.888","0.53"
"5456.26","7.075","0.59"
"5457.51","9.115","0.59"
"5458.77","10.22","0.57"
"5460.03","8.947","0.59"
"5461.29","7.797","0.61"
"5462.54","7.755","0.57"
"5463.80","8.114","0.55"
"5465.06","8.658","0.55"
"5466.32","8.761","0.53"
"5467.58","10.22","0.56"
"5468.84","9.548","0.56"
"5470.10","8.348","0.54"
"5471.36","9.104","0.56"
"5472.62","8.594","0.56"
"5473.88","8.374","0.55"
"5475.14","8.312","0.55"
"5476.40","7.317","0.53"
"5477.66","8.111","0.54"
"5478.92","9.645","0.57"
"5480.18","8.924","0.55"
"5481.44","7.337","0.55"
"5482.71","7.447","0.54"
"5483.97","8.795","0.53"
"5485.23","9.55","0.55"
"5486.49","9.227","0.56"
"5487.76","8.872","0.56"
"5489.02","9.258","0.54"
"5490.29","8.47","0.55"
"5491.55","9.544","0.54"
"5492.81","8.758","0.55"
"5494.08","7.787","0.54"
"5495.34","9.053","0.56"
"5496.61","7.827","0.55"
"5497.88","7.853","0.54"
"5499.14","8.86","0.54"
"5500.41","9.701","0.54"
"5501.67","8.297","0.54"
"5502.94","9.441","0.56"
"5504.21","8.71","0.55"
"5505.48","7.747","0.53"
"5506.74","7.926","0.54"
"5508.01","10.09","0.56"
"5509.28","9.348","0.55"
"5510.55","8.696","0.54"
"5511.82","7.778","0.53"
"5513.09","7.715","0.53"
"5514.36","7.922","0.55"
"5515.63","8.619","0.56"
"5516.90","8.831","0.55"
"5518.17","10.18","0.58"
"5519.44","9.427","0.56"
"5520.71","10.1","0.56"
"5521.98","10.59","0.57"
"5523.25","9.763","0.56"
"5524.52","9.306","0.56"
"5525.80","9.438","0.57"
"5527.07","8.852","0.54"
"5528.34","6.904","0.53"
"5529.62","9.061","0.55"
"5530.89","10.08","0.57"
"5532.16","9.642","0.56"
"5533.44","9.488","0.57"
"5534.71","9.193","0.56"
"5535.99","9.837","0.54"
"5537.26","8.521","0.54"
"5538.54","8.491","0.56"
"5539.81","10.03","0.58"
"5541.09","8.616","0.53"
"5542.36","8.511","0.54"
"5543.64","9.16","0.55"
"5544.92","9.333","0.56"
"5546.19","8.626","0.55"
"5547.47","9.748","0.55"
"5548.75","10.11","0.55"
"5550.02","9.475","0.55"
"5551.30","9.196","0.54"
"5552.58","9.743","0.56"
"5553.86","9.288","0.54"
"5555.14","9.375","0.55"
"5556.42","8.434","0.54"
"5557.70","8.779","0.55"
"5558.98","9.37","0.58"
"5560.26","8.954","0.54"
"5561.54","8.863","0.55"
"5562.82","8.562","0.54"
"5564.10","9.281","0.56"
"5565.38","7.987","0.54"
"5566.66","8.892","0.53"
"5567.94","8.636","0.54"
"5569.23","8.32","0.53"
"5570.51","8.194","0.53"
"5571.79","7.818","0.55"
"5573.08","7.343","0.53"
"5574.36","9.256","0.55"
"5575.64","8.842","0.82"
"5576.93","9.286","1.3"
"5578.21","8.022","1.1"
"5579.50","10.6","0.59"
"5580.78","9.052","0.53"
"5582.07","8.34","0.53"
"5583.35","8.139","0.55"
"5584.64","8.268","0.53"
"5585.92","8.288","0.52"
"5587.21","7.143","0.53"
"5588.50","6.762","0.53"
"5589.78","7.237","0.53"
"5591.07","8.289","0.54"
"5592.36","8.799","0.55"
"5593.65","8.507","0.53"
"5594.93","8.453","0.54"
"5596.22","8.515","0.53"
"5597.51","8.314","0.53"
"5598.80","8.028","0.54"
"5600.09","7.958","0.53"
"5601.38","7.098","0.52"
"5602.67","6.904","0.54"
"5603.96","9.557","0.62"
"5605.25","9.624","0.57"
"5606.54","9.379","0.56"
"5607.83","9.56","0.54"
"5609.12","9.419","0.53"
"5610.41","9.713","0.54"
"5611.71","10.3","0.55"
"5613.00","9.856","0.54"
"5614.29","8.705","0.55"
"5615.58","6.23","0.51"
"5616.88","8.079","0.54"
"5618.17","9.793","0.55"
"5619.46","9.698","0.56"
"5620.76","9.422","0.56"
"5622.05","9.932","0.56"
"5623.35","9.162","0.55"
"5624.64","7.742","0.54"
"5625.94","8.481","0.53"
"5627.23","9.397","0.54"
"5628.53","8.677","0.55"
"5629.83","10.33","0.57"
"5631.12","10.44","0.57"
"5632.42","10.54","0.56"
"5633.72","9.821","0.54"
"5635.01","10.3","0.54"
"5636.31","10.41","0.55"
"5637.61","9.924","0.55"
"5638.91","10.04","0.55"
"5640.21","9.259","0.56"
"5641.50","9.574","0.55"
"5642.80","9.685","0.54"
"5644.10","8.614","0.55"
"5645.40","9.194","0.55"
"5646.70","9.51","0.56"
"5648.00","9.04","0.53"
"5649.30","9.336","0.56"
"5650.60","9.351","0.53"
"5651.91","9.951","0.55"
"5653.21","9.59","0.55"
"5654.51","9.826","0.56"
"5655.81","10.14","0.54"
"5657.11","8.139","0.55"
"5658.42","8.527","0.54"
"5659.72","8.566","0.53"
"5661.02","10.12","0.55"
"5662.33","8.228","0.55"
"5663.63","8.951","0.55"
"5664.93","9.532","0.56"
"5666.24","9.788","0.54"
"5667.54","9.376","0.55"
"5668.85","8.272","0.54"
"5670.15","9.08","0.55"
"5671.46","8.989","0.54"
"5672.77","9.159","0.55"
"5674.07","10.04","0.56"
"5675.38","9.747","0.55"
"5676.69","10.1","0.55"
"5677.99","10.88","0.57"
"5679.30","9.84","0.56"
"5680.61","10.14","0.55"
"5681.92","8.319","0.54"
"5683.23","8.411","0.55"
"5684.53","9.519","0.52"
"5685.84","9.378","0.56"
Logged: 1.2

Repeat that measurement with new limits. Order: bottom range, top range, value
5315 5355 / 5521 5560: 1.21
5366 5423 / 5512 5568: 1.15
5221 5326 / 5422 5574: 1.15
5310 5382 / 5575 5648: 1.11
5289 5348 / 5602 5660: 1.19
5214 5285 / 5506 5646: 1.26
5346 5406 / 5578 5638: 1.09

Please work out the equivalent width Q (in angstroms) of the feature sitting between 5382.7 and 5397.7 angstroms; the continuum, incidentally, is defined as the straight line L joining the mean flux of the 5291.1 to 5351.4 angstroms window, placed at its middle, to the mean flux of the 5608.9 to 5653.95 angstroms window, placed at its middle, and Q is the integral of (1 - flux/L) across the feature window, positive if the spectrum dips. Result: 0.6 angstroms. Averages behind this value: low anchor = 7.76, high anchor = 9.42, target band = 7.8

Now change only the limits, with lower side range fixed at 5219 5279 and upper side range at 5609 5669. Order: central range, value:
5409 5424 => -0.6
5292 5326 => -2.8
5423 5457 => 0.6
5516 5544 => -1.7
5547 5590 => 1.1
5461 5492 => -0.8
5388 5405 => 0.9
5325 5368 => -1.3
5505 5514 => 0.1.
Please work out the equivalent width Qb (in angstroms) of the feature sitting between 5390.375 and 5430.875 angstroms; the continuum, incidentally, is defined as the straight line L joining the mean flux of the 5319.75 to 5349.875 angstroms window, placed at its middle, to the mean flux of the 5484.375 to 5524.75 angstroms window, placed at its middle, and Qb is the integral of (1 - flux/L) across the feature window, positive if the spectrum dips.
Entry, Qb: 0.9 angstroms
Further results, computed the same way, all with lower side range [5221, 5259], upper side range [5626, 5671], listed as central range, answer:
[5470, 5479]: 0.2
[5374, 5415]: 1.8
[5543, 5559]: -0.5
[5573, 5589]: 1.2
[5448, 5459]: -0.1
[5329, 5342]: 0.6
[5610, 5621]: 0.3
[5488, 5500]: 0.1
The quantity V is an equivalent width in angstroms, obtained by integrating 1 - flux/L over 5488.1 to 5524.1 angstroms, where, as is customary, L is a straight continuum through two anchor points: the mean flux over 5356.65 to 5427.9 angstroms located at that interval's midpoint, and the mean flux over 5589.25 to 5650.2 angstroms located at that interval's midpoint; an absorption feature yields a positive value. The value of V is -1.0 angstroms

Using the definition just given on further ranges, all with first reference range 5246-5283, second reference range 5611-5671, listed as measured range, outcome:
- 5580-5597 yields 1.6 angstroms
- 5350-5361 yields -2.2 angstroms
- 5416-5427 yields -1.1 angstroms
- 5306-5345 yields -2.7 angstroms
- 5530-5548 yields -1.2 angstroms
